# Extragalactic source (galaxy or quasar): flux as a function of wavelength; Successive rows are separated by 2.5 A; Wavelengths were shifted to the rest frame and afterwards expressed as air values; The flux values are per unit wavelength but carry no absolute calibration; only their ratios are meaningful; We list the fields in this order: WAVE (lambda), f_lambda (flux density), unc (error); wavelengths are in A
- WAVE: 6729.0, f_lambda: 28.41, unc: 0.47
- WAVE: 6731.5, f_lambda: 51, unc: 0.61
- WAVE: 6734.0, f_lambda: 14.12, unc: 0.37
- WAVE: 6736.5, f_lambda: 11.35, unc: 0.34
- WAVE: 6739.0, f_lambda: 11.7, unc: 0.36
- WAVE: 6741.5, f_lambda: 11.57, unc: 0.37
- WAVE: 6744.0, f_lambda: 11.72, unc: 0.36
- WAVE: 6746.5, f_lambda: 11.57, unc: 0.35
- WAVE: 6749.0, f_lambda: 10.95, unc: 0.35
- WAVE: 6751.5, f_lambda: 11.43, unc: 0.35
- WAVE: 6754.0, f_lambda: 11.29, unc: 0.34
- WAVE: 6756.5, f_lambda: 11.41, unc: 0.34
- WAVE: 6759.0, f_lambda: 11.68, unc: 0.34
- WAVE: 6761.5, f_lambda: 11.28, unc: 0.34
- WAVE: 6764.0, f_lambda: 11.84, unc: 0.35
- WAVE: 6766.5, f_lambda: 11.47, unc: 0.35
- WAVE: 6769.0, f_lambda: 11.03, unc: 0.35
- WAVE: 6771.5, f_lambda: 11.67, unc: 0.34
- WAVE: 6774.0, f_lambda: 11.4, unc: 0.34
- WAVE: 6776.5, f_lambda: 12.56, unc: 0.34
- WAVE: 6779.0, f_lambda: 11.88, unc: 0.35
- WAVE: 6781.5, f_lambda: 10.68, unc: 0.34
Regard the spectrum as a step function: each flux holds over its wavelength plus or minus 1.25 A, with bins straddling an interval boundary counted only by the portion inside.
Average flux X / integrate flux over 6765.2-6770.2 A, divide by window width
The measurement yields 11.3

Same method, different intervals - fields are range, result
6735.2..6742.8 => 11.6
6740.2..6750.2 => 11.5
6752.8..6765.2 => 11.5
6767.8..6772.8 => 11.4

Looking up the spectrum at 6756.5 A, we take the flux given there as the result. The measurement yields 11.41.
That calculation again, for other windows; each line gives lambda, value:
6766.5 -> 11.47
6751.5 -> 11.43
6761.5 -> 11.28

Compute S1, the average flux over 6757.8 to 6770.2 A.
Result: 11.5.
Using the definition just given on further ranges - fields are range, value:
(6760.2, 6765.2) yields 11.6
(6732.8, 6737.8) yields 12.7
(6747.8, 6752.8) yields 11.2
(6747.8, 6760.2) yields 11.4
